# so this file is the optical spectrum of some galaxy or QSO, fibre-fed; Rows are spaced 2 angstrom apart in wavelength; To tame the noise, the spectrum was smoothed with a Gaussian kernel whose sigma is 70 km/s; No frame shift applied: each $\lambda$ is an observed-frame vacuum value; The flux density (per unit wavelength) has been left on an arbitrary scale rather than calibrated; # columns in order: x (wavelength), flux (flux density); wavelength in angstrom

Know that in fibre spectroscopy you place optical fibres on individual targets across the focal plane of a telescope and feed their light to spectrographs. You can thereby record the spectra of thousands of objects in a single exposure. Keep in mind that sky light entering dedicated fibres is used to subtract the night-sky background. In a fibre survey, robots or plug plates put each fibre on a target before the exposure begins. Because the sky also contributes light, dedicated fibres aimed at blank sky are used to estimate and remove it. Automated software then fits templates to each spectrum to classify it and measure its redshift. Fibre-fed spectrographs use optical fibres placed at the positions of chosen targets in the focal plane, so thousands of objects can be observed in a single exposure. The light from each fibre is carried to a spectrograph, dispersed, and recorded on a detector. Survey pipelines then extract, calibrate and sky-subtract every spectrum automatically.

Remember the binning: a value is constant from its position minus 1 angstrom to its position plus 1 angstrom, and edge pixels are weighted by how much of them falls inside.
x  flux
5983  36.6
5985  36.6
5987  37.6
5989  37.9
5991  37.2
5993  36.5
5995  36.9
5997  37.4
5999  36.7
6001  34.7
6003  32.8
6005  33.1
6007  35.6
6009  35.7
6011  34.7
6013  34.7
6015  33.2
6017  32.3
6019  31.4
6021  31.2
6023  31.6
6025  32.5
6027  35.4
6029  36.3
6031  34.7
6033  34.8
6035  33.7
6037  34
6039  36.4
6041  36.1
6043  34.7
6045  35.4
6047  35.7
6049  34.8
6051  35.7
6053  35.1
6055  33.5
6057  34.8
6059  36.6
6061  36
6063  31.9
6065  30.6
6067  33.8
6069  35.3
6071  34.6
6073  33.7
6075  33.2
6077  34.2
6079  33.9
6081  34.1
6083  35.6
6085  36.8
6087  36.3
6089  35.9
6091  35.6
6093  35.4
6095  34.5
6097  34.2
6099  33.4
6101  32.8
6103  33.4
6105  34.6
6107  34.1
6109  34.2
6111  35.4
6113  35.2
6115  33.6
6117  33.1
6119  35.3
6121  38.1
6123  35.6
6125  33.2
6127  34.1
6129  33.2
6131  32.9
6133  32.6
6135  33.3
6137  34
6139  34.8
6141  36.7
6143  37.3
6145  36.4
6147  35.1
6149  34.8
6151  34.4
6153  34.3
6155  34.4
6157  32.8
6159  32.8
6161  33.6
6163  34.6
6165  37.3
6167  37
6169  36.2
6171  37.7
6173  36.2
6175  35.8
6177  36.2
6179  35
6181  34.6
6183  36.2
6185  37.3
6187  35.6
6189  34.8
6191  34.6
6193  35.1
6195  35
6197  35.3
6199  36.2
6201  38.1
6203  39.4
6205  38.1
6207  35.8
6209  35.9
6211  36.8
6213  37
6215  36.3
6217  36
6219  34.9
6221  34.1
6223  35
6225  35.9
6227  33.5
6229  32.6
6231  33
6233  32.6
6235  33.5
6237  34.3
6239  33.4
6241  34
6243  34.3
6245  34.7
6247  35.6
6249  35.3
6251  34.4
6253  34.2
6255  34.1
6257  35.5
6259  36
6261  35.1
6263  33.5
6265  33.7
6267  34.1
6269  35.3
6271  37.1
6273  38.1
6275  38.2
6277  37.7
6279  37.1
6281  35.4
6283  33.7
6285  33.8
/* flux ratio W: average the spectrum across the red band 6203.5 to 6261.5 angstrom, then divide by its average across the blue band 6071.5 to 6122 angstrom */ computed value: 1.01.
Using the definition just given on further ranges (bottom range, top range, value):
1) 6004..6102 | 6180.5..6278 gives 1.03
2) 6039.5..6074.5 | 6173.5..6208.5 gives 1.04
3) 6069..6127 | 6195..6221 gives 1.05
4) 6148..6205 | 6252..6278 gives 1.00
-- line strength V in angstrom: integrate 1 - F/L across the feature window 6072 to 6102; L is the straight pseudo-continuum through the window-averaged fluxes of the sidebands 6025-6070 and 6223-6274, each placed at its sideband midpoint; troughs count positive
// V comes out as 0.1 angstrom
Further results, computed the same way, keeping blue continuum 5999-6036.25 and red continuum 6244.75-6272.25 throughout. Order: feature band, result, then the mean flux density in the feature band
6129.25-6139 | 0.3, 33.4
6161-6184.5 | -1.0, 36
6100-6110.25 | 0.1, 33.9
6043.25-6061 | -0.6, 35.2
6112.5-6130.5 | -0.1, 34.5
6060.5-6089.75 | -0.2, 34.4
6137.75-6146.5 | -0.4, 36.2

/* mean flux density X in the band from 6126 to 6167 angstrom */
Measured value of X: 34.5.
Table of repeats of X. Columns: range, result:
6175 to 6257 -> 35.2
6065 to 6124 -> 34.6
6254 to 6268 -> 34.6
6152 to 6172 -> 35.1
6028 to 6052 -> 35.2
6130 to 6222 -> 35.5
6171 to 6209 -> 36.1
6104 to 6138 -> 34.3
